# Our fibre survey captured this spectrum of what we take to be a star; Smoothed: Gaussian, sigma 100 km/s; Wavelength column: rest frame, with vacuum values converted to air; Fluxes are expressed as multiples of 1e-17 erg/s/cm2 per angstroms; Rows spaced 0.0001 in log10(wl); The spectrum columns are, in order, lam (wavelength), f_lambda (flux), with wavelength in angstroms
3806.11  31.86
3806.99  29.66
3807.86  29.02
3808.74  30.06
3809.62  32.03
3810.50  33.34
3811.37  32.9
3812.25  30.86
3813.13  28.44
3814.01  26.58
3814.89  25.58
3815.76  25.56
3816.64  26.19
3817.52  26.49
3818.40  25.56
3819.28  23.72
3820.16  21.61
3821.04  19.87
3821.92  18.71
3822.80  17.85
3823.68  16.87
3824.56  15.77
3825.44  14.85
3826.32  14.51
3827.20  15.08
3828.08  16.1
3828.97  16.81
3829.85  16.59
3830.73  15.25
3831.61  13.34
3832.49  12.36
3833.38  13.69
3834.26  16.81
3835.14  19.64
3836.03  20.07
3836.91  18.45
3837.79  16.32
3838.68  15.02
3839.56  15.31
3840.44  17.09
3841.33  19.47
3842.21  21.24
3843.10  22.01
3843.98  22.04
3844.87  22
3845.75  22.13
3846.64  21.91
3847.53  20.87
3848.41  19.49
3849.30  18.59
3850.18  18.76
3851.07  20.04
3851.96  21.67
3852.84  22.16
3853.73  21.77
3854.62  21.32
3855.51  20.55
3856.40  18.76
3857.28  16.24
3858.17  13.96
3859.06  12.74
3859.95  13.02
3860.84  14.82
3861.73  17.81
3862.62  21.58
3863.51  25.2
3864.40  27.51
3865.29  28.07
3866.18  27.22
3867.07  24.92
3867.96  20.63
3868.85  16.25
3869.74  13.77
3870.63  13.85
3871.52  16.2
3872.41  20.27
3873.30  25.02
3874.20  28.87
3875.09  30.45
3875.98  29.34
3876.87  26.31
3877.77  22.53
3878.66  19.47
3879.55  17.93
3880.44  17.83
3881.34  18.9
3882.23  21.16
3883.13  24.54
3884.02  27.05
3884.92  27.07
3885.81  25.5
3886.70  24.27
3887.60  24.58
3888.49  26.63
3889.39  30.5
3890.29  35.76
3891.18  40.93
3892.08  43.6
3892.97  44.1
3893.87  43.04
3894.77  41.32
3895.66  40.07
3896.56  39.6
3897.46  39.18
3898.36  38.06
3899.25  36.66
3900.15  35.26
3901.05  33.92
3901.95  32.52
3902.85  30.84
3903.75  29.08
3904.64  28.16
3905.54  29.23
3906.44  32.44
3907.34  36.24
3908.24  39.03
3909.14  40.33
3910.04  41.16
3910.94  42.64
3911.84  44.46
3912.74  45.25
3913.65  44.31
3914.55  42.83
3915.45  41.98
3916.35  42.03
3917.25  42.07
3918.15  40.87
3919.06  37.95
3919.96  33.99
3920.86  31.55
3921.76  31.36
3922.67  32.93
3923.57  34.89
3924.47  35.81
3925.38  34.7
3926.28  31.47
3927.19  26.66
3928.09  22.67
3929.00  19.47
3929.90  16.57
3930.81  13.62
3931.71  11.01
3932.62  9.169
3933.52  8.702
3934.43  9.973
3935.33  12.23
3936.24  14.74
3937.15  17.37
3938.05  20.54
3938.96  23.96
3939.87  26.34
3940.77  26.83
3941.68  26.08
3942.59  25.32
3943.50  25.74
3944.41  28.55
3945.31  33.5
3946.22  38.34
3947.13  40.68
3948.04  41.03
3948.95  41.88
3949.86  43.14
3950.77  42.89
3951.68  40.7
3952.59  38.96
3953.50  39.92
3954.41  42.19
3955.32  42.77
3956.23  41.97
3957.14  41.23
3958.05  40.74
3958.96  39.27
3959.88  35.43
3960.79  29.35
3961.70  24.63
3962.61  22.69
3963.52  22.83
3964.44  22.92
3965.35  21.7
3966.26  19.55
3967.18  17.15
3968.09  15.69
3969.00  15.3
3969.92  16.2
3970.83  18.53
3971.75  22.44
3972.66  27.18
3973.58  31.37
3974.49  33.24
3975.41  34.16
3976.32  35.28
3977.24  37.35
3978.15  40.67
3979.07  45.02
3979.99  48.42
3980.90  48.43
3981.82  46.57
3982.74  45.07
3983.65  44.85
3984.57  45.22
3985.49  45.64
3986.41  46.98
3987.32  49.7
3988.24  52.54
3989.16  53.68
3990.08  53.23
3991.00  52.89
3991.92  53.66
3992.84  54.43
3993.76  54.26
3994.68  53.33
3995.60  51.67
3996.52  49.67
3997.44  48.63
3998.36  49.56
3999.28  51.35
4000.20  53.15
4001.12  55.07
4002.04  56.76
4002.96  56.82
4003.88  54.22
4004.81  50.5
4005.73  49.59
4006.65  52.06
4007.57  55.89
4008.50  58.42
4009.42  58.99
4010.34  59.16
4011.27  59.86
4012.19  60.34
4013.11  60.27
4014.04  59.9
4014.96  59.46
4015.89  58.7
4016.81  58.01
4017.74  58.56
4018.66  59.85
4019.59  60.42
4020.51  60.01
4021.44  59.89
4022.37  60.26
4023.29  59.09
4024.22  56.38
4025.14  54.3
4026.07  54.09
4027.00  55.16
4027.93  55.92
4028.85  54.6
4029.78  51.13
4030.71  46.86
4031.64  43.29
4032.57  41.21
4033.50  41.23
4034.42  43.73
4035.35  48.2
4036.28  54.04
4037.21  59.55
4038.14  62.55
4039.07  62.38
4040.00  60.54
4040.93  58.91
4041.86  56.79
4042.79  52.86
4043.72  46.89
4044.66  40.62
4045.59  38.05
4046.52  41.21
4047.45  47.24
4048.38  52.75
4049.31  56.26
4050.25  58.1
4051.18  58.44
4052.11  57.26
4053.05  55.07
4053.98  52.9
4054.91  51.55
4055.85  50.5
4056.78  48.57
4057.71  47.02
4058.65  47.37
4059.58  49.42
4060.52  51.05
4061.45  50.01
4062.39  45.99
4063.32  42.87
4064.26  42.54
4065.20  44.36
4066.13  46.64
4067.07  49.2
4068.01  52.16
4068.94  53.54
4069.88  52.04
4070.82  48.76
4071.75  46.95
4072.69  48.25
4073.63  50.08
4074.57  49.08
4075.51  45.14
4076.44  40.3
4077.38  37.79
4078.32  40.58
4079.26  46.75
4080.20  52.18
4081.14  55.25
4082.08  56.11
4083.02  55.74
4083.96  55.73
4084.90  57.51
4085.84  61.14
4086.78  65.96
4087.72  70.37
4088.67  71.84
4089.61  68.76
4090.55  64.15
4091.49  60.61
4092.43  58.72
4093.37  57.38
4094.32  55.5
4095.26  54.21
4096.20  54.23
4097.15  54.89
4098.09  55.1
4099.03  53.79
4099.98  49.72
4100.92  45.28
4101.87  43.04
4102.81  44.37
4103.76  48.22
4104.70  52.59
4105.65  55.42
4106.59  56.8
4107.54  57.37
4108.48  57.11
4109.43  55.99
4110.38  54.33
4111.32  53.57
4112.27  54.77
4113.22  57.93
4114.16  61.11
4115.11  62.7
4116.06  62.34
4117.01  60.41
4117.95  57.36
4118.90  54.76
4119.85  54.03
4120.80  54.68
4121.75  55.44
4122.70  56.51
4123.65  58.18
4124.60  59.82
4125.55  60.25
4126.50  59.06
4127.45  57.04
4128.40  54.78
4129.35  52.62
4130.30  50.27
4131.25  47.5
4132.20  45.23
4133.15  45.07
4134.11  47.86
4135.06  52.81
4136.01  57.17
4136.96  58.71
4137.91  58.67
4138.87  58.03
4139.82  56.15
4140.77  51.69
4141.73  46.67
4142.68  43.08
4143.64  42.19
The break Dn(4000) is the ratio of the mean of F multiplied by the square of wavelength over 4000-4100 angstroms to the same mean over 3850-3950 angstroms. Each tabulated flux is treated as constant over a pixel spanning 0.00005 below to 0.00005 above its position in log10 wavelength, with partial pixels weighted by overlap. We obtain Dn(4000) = 2.05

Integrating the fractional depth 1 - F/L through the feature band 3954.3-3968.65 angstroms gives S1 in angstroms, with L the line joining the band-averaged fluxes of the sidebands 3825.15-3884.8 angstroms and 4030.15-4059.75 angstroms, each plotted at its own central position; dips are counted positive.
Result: 2.9 angstroms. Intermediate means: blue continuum 19.7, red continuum 51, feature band 29.6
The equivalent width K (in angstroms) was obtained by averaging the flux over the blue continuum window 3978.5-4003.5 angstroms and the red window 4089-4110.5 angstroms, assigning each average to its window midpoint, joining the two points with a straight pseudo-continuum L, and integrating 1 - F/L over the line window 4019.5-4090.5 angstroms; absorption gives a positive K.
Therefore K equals 1.1 angstroms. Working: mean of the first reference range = 50.6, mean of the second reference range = 54.8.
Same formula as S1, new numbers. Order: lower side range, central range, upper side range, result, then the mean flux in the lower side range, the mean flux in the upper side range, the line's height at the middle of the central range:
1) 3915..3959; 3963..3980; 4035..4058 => 4.9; 30.7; 52.8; 37.6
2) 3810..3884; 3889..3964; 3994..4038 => 5.6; 20.6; 54.5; 36.5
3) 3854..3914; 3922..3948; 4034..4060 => 8.4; 28.3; 52.1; 35.8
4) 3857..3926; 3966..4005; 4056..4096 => -0.9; 30.2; 52.3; 41.5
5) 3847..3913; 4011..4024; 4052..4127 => -4.4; 27.3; 53.6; 44.5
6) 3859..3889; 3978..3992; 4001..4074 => -1.7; 22.2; 52.9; 43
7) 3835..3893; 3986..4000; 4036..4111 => -3.7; 22.2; 52.6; 40.9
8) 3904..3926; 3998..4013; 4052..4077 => -3.7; 37.6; 48.7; 44.3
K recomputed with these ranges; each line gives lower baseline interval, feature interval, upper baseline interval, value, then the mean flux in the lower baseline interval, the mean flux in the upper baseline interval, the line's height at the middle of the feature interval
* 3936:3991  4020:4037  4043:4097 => -2.74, 34.5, 51.9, 45.1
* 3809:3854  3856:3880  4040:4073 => 4.32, 20.6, 49.9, 25.4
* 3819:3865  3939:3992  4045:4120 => 0.83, 18.5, 52.9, 36.2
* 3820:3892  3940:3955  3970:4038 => 1.25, 20.6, 50.3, 39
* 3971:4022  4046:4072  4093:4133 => 1.32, 50.4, 54.6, 52.7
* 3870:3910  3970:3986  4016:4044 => 2.81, 30.2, 54.7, 45.6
